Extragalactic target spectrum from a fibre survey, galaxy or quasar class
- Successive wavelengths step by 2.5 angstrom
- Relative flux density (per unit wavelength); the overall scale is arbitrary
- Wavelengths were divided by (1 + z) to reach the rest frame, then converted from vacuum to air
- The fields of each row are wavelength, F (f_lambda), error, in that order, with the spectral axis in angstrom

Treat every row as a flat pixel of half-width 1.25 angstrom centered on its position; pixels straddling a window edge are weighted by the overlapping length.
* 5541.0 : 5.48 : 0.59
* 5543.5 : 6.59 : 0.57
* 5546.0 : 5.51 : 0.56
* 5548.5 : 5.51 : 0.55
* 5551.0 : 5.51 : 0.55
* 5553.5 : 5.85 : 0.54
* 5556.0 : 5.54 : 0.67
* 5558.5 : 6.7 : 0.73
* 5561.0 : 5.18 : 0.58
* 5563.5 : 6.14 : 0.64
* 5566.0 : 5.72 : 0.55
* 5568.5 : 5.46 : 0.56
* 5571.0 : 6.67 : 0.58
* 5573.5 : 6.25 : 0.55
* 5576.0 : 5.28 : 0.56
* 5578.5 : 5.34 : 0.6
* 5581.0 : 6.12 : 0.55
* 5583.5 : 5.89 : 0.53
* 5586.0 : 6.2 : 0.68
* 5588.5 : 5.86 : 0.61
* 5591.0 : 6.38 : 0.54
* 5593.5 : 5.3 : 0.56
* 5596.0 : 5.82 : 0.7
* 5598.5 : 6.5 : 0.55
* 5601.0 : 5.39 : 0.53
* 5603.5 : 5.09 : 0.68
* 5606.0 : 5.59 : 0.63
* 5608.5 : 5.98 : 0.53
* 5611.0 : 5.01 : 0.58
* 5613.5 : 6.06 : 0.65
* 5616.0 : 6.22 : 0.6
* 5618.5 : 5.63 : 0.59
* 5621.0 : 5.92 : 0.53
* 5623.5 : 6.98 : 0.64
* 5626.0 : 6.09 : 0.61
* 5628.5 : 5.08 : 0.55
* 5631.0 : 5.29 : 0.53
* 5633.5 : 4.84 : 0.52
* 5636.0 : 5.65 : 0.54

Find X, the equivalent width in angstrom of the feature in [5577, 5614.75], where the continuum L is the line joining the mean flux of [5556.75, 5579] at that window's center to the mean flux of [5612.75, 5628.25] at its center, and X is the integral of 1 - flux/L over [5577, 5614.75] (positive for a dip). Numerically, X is 1.4 angstrom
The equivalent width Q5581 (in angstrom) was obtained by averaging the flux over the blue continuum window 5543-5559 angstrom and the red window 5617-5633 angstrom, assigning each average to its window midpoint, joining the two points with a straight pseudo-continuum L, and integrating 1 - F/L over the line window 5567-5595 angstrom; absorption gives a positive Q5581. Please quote -0.38 angstrom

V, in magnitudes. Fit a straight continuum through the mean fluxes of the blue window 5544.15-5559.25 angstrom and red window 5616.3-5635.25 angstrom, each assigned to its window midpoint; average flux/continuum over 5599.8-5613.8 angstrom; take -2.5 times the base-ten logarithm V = 0.048 mag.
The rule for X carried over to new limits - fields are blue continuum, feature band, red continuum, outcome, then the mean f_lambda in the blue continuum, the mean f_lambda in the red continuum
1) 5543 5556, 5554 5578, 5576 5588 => -0.38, 5.72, 5.82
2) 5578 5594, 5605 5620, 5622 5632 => 0.35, 5.92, 5.88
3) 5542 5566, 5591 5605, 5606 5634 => 0.22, 5.83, 5.75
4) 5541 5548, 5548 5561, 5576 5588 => 0.21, 5.89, 5.82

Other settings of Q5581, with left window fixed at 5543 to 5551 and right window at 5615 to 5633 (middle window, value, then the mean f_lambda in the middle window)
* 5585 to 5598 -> -0.3 angstrom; 5.94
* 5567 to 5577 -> -0.3 angstrom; 5.93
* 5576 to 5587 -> 0.0 angstrom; 5.81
